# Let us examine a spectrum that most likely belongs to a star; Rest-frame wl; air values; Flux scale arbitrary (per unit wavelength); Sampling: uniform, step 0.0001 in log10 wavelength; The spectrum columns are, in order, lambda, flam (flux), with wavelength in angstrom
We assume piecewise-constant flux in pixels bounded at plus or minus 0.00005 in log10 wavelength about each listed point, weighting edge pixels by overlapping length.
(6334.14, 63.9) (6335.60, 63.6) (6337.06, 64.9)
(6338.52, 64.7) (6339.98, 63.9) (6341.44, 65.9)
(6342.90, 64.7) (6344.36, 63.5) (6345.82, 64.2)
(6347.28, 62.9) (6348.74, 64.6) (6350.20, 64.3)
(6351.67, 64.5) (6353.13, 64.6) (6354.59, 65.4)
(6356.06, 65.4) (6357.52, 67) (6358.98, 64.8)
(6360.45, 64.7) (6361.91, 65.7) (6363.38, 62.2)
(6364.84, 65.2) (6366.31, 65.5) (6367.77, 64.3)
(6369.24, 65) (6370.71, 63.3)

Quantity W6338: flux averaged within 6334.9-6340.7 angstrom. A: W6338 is 64.3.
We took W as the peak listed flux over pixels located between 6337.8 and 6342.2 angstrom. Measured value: 65.9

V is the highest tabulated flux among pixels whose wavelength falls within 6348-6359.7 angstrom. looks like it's 67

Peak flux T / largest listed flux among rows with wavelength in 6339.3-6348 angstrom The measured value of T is 65.9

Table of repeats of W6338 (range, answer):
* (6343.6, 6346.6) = 63.9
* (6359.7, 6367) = 64.6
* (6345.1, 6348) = 63.6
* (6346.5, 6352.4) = 64.1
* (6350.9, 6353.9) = 64.5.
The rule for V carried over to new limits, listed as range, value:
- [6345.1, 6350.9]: 64.6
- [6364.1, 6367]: 65.5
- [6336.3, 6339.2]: 64.9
